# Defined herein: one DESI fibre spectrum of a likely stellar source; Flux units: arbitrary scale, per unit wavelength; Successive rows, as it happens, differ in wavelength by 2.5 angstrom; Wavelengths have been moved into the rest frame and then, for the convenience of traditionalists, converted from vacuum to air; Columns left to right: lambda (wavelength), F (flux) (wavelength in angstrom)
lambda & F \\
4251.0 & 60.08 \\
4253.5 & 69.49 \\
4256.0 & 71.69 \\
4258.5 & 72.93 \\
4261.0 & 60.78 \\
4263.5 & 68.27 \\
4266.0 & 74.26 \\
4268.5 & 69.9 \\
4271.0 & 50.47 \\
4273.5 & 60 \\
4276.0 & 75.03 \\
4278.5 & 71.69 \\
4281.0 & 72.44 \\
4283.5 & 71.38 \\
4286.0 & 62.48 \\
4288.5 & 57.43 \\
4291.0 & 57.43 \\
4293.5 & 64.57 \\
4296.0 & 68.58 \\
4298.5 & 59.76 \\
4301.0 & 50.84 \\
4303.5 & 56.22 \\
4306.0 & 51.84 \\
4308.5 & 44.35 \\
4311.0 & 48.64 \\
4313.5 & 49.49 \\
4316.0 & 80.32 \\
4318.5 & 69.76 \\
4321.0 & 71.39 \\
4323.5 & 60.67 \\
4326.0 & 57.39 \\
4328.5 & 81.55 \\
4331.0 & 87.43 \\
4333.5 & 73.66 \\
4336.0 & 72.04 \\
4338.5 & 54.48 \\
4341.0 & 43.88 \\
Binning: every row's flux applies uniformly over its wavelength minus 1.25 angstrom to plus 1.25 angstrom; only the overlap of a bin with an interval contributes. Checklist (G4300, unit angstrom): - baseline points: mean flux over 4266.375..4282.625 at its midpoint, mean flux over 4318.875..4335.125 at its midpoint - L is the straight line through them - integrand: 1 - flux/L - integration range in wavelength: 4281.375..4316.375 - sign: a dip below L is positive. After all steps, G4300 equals 5.4 angstrom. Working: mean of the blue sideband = 67.1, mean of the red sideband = 71.9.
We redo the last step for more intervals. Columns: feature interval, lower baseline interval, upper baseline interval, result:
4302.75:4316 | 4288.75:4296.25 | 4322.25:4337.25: 2.8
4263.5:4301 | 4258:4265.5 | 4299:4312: -3.4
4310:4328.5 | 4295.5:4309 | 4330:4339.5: 0.0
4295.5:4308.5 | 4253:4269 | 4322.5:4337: 2.9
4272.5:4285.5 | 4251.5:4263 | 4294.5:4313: -1.7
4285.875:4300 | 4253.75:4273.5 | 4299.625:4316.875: -0.8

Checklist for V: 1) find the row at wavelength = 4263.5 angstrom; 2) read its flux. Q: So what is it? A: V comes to 68.27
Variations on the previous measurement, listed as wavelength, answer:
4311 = 48.64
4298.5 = 59.76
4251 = 60.08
